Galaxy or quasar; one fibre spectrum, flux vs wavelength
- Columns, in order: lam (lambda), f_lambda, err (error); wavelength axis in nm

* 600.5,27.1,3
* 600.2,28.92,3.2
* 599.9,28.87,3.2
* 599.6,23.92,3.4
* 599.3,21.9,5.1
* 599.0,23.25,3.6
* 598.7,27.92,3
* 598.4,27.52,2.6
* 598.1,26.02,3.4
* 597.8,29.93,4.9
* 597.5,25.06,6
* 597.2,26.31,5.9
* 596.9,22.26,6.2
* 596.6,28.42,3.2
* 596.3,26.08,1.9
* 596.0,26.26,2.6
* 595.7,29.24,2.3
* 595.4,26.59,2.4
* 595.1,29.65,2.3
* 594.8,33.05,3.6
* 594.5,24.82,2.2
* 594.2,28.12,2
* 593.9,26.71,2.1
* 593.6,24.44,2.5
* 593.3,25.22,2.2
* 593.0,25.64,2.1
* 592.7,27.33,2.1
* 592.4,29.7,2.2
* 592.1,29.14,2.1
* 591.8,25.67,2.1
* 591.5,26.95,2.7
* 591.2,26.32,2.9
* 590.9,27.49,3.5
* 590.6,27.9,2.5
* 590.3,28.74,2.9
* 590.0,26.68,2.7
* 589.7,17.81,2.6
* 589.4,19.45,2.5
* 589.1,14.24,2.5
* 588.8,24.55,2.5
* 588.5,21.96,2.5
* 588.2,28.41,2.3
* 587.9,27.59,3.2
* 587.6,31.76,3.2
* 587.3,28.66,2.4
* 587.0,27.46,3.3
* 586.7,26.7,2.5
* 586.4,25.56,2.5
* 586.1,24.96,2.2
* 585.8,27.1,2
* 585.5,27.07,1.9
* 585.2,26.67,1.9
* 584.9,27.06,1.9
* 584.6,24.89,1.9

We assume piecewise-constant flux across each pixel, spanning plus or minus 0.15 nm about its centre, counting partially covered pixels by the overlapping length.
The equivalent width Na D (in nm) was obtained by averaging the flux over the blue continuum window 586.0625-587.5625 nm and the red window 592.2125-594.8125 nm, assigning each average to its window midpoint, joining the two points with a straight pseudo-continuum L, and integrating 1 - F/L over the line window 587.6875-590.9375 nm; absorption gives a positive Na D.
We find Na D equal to 0.36 nm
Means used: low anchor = 27.2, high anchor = 26.9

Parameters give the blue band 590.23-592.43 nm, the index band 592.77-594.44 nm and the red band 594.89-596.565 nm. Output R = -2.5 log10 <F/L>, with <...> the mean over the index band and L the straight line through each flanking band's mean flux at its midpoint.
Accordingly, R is 0.07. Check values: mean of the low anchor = 27.6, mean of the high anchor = 27.8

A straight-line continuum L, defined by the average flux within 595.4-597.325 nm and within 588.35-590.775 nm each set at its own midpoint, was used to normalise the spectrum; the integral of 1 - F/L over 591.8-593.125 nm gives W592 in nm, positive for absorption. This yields -0.188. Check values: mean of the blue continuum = 22.7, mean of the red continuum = 26.4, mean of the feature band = 27.7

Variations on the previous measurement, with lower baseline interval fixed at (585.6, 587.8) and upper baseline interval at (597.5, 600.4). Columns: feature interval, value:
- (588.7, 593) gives 0.30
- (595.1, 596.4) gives -0.03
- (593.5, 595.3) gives -0.07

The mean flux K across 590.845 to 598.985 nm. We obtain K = 27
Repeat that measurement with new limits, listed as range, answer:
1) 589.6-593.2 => 26.7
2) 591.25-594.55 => 26.7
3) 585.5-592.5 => 25.9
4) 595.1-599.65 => 26.2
